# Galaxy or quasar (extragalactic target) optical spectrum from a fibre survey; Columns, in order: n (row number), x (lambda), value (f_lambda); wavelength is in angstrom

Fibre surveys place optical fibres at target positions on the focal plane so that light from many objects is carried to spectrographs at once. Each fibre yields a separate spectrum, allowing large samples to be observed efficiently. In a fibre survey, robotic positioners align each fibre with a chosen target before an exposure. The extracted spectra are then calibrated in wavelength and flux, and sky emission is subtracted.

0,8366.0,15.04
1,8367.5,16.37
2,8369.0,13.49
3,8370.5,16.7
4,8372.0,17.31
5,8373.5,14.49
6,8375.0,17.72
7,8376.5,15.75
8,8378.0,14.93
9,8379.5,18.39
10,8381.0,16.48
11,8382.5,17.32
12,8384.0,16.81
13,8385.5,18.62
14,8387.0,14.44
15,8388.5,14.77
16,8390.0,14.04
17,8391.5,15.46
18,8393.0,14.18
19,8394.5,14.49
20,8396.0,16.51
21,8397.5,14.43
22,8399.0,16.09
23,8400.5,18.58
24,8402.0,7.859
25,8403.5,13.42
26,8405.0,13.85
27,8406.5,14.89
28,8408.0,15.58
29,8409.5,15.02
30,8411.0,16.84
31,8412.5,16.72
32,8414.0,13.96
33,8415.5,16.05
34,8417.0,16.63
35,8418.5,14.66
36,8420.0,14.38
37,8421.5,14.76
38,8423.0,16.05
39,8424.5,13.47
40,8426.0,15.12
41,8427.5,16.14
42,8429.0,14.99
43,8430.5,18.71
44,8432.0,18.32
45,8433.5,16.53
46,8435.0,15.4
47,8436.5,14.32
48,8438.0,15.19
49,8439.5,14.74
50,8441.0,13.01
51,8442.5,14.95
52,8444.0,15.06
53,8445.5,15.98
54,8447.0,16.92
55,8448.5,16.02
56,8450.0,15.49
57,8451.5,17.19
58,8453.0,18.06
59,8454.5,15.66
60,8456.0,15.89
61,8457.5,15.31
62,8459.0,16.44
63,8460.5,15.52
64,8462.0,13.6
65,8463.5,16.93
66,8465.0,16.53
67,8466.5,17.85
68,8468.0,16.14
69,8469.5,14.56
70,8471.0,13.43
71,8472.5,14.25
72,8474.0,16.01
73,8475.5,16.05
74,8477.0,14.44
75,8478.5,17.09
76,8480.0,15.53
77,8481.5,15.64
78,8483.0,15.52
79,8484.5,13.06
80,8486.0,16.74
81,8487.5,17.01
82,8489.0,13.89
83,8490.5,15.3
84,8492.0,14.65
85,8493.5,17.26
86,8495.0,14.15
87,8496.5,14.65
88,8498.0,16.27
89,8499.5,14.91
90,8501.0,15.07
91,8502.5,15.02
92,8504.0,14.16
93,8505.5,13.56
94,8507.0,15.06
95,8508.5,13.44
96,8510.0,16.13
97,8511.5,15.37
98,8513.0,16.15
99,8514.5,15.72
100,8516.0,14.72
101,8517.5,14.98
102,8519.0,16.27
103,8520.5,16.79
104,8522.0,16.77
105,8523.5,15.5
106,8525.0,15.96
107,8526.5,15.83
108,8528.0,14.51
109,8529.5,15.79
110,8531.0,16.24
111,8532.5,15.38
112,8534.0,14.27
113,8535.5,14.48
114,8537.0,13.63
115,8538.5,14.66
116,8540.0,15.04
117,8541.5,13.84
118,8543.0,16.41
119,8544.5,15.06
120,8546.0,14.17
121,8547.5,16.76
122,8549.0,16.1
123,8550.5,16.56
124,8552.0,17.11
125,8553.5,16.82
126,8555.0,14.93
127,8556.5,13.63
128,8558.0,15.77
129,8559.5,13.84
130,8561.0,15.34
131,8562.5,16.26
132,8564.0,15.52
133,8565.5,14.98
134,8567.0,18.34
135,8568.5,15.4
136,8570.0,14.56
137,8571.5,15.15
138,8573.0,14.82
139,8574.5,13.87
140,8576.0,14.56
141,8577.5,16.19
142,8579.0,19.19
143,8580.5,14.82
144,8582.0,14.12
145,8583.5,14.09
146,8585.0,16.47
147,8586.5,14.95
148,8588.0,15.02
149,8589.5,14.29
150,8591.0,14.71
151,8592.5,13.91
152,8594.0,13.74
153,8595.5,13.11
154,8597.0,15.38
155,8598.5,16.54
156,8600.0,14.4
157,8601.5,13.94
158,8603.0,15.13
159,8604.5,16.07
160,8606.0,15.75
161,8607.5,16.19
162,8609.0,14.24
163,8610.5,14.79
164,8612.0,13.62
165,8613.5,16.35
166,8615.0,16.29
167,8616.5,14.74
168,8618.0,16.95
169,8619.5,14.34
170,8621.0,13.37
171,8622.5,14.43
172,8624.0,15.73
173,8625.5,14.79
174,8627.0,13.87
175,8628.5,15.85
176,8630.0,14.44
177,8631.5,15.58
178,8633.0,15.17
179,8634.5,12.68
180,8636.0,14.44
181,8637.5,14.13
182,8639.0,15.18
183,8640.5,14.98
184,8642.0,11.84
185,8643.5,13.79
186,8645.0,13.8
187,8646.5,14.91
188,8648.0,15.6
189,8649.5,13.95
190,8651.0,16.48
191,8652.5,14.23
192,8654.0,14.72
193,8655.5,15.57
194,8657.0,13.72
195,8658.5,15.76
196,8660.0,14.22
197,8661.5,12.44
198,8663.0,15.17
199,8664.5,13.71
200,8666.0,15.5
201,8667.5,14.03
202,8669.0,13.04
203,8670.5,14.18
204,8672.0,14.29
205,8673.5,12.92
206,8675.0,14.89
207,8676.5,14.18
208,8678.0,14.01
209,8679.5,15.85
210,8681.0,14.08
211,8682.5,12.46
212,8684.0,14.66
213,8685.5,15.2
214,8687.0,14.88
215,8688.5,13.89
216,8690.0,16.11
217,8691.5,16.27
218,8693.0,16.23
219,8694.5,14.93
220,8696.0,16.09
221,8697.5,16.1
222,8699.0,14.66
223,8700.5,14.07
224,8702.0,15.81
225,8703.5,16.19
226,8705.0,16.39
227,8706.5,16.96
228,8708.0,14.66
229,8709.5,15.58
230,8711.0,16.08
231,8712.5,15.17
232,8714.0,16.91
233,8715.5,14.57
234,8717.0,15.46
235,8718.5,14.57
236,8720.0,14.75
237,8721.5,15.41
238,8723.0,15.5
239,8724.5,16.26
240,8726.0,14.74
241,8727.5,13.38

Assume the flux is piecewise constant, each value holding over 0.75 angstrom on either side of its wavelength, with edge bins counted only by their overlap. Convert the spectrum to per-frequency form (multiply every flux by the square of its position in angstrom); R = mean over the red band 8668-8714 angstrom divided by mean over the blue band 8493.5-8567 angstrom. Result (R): 1.0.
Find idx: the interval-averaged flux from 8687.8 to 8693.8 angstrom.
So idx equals 15.6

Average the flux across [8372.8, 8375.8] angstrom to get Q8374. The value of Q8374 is 16.1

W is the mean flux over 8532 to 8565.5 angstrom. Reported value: 15.2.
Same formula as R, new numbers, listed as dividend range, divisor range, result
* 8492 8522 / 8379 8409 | 1.03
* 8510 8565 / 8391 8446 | 1.05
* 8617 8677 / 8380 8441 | 0.99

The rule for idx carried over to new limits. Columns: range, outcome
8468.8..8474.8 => 14.6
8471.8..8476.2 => 15.4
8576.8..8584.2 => 15.7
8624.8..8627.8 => 14.3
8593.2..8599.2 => 14.7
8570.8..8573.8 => 15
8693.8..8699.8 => 15.4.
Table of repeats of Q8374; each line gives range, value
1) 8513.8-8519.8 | 15.4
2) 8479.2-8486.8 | 15.3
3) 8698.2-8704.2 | 15.2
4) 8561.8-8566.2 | 15.6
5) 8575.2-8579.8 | 16.6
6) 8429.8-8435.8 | 17.2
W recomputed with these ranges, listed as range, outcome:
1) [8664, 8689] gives 14.2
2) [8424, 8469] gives 15.9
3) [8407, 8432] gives 15.6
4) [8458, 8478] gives 15.5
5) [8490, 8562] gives 15.3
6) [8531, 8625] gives 15.2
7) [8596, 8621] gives 15.2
